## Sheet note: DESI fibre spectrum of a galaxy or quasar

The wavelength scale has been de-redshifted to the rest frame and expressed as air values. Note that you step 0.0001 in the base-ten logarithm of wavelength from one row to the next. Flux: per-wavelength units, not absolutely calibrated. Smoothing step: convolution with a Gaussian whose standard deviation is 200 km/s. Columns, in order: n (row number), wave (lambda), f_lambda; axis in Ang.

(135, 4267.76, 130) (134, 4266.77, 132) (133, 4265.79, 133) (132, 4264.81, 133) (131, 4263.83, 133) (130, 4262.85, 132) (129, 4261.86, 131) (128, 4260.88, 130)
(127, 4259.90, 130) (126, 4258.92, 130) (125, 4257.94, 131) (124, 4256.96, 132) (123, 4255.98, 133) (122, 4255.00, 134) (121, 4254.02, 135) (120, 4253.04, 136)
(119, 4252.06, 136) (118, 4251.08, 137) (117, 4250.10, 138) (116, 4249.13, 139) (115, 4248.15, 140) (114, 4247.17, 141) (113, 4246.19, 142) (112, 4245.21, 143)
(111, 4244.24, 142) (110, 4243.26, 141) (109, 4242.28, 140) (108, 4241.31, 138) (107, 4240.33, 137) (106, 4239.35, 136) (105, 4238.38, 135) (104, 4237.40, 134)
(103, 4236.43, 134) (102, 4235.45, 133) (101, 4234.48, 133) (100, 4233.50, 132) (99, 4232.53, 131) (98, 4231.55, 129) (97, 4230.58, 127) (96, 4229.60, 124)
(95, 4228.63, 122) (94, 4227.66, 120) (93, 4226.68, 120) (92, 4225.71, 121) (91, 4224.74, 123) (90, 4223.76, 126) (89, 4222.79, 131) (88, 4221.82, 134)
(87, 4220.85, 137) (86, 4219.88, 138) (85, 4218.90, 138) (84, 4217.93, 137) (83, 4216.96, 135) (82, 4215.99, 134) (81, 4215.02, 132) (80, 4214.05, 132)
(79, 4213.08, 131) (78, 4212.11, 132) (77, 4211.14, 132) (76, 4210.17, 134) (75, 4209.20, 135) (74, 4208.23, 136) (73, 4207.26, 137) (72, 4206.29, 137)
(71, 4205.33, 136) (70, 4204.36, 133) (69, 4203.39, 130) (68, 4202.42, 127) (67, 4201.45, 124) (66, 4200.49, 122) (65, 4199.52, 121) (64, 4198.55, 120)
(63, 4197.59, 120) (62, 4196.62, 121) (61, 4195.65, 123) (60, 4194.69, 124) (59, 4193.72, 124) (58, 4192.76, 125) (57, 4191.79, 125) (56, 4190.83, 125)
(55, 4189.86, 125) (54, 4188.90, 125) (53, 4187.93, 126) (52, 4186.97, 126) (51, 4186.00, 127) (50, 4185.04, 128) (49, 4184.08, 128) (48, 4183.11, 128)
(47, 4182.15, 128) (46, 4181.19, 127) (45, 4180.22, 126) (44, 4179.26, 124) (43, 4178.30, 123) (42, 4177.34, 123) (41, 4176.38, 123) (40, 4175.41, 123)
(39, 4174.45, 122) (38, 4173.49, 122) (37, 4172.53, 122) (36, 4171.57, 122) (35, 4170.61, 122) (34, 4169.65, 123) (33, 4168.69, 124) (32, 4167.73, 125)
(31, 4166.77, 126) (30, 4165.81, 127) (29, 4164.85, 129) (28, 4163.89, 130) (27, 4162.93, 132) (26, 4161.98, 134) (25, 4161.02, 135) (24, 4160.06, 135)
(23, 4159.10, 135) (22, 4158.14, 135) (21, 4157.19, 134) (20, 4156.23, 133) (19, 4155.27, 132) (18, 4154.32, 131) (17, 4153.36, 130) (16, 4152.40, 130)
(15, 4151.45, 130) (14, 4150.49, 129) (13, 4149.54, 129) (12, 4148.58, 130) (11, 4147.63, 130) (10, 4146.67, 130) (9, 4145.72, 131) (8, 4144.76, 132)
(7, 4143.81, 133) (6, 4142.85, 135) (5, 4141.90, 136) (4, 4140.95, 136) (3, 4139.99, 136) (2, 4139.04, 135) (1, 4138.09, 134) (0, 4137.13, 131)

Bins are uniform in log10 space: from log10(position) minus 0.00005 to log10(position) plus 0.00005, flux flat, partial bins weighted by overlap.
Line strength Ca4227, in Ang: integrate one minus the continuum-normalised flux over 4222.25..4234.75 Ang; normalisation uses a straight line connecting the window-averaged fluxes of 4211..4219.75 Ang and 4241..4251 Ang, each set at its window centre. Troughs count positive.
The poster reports 1.0 Ang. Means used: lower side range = 134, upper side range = 140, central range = 126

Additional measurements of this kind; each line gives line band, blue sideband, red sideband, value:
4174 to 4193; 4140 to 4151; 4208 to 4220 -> 1.1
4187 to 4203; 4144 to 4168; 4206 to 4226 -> 1.0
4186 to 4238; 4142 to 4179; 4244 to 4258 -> 1.9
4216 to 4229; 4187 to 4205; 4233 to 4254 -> 0.2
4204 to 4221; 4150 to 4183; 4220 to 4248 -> -0.5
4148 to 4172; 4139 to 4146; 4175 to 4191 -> 0.1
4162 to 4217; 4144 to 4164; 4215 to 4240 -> 1.8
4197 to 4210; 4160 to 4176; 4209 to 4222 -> 0.3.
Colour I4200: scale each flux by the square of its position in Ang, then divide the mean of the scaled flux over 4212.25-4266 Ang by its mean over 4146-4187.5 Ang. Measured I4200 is 1.08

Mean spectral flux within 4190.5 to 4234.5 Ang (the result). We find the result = 129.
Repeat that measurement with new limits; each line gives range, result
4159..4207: 126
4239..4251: 140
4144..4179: 128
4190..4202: 123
